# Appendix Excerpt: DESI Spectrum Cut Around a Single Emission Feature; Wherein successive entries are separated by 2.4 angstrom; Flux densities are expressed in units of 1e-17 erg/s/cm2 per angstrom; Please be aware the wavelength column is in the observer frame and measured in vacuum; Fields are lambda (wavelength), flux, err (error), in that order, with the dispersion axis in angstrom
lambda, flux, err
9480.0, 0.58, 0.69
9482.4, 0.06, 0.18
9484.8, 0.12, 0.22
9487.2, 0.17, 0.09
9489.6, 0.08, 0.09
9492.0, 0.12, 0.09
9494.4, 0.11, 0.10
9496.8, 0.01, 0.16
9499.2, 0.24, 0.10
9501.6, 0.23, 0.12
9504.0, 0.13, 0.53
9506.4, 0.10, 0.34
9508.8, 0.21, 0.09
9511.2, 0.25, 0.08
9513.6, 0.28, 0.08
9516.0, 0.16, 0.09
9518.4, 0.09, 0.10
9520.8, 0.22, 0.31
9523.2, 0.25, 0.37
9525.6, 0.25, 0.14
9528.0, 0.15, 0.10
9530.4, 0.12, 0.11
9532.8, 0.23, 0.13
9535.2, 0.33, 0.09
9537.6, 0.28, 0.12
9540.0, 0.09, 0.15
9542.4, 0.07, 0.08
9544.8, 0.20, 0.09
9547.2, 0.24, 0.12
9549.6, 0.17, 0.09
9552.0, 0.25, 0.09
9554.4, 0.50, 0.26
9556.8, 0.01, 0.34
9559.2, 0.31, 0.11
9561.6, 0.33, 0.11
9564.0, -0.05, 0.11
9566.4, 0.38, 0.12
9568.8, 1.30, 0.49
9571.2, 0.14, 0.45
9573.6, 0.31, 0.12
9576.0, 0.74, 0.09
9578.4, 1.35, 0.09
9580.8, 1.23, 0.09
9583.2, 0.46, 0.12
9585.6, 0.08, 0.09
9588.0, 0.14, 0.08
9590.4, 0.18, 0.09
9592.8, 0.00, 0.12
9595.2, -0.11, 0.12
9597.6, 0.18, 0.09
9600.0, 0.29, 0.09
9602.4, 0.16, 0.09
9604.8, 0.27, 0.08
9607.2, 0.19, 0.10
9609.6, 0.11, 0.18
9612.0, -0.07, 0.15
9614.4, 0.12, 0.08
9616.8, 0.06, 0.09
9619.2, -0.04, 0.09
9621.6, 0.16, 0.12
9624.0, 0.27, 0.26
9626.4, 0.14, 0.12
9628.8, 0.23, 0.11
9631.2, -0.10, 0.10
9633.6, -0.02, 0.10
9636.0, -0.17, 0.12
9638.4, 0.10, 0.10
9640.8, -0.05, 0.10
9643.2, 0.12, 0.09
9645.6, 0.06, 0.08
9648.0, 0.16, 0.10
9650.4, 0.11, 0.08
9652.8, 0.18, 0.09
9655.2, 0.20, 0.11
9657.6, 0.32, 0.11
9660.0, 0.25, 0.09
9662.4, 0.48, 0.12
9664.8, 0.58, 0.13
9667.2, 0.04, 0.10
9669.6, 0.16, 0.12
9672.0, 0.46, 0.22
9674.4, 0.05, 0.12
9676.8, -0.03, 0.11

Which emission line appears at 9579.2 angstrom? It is H-beta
